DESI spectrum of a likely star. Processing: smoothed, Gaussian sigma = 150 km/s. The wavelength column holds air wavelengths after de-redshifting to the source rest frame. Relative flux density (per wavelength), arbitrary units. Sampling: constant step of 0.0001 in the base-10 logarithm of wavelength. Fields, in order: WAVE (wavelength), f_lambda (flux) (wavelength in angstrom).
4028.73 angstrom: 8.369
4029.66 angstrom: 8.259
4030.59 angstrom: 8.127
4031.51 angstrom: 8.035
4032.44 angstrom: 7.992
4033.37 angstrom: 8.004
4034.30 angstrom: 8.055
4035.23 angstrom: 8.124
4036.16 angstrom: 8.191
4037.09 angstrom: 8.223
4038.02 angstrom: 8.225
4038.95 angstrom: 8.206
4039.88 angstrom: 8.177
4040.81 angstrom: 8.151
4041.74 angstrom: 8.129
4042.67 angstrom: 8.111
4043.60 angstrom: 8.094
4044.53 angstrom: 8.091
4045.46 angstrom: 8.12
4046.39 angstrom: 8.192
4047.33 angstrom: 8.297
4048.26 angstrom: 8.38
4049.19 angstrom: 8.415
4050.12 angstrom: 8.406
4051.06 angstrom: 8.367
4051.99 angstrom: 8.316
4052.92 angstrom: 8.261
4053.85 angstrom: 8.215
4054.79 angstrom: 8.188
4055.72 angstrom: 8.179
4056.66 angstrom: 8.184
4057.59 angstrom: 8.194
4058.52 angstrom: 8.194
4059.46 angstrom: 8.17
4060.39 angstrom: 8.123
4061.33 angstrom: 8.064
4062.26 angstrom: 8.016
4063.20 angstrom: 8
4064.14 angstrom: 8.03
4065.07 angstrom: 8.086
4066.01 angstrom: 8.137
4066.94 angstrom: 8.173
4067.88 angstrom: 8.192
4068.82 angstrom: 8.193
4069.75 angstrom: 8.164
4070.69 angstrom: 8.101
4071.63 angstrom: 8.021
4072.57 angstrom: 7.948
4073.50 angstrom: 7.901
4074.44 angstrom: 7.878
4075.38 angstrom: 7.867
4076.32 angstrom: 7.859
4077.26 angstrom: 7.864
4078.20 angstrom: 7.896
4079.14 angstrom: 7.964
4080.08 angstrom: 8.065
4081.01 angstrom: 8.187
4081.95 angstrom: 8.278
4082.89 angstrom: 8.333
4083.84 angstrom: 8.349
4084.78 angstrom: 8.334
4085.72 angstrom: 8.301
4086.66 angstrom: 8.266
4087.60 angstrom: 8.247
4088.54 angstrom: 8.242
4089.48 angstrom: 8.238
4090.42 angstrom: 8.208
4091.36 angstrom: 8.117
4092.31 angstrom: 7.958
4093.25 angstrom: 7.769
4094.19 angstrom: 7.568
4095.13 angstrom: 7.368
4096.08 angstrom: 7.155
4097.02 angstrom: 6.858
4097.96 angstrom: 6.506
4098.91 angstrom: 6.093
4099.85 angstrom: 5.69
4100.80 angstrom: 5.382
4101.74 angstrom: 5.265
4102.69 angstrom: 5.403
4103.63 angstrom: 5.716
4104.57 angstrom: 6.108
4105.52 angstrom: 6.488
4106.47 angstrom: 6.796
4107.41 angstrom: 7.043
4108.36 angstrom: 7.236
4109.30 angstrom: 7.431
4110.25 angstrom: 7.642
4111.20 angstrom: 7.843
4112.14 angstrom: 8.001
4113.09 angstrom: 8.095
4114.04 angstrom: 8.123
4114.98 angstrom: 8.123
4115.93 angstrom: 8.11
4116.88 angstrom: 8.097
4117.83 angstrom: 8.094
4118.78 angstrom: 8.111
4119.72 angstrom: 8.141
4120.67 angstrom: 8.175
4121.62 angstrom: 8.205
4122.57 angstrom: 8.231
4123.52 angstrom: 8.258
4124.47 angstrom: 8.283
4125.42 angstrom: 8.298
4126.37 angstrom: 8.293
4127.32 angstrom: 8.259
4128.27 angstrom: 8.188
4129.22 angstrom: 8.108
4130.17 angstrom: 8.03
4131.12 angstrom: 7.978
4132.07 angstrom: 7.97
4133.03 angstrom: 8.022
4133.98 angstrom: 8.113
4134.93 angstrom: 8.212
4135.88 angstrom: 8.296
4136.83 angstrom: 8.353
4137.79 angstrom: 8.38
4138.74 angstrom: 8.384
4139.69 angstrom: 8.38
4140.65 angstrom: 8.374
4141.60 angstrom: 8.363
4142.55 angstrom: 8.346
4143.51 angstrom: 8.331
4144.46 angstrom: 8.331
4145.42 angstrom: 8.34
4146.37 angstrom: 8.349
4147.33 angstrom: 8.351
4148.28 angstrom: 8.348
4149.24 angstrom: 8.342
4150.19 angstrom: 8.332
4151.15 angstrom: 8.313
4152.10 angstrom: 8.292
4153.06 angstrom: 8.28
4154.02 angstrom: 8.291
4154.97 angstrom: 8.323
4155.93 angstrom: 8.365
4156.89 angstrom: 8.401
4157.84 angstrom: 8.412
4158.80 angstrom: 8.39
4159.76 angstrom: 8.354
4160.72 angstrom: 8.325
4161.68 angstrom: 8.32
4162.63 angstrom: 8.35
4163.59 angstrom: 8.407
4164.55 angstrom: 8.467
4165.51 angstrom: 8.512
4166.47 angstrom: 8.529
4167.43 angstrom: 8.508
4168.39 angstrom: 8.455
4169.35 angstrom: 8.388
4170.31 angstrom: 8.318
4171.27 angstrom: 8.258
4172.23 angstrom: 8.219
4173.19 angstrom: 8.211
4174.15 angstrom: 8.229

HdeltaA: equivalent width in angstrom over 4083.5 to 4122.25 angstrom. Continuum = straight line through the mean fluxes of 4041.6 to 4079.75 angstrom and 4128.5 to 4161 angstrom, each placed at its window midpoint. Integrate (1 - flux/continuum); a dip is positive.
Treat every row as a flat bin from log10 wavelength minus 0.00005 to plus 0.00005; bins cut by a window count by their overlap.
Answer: 3.6 angstrom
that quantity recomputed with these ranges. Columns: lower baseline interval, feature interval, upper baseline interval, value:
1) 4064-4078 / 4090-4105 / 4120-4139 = 2.6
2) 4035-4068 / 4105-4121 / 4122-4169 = 1.0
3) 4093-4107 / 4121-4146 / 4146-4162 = -2.1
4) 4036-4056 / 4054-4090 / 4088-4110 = -2.6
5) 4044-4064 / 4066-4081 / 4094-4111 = -1.0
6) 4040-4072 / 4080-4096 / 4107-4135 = 0.0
